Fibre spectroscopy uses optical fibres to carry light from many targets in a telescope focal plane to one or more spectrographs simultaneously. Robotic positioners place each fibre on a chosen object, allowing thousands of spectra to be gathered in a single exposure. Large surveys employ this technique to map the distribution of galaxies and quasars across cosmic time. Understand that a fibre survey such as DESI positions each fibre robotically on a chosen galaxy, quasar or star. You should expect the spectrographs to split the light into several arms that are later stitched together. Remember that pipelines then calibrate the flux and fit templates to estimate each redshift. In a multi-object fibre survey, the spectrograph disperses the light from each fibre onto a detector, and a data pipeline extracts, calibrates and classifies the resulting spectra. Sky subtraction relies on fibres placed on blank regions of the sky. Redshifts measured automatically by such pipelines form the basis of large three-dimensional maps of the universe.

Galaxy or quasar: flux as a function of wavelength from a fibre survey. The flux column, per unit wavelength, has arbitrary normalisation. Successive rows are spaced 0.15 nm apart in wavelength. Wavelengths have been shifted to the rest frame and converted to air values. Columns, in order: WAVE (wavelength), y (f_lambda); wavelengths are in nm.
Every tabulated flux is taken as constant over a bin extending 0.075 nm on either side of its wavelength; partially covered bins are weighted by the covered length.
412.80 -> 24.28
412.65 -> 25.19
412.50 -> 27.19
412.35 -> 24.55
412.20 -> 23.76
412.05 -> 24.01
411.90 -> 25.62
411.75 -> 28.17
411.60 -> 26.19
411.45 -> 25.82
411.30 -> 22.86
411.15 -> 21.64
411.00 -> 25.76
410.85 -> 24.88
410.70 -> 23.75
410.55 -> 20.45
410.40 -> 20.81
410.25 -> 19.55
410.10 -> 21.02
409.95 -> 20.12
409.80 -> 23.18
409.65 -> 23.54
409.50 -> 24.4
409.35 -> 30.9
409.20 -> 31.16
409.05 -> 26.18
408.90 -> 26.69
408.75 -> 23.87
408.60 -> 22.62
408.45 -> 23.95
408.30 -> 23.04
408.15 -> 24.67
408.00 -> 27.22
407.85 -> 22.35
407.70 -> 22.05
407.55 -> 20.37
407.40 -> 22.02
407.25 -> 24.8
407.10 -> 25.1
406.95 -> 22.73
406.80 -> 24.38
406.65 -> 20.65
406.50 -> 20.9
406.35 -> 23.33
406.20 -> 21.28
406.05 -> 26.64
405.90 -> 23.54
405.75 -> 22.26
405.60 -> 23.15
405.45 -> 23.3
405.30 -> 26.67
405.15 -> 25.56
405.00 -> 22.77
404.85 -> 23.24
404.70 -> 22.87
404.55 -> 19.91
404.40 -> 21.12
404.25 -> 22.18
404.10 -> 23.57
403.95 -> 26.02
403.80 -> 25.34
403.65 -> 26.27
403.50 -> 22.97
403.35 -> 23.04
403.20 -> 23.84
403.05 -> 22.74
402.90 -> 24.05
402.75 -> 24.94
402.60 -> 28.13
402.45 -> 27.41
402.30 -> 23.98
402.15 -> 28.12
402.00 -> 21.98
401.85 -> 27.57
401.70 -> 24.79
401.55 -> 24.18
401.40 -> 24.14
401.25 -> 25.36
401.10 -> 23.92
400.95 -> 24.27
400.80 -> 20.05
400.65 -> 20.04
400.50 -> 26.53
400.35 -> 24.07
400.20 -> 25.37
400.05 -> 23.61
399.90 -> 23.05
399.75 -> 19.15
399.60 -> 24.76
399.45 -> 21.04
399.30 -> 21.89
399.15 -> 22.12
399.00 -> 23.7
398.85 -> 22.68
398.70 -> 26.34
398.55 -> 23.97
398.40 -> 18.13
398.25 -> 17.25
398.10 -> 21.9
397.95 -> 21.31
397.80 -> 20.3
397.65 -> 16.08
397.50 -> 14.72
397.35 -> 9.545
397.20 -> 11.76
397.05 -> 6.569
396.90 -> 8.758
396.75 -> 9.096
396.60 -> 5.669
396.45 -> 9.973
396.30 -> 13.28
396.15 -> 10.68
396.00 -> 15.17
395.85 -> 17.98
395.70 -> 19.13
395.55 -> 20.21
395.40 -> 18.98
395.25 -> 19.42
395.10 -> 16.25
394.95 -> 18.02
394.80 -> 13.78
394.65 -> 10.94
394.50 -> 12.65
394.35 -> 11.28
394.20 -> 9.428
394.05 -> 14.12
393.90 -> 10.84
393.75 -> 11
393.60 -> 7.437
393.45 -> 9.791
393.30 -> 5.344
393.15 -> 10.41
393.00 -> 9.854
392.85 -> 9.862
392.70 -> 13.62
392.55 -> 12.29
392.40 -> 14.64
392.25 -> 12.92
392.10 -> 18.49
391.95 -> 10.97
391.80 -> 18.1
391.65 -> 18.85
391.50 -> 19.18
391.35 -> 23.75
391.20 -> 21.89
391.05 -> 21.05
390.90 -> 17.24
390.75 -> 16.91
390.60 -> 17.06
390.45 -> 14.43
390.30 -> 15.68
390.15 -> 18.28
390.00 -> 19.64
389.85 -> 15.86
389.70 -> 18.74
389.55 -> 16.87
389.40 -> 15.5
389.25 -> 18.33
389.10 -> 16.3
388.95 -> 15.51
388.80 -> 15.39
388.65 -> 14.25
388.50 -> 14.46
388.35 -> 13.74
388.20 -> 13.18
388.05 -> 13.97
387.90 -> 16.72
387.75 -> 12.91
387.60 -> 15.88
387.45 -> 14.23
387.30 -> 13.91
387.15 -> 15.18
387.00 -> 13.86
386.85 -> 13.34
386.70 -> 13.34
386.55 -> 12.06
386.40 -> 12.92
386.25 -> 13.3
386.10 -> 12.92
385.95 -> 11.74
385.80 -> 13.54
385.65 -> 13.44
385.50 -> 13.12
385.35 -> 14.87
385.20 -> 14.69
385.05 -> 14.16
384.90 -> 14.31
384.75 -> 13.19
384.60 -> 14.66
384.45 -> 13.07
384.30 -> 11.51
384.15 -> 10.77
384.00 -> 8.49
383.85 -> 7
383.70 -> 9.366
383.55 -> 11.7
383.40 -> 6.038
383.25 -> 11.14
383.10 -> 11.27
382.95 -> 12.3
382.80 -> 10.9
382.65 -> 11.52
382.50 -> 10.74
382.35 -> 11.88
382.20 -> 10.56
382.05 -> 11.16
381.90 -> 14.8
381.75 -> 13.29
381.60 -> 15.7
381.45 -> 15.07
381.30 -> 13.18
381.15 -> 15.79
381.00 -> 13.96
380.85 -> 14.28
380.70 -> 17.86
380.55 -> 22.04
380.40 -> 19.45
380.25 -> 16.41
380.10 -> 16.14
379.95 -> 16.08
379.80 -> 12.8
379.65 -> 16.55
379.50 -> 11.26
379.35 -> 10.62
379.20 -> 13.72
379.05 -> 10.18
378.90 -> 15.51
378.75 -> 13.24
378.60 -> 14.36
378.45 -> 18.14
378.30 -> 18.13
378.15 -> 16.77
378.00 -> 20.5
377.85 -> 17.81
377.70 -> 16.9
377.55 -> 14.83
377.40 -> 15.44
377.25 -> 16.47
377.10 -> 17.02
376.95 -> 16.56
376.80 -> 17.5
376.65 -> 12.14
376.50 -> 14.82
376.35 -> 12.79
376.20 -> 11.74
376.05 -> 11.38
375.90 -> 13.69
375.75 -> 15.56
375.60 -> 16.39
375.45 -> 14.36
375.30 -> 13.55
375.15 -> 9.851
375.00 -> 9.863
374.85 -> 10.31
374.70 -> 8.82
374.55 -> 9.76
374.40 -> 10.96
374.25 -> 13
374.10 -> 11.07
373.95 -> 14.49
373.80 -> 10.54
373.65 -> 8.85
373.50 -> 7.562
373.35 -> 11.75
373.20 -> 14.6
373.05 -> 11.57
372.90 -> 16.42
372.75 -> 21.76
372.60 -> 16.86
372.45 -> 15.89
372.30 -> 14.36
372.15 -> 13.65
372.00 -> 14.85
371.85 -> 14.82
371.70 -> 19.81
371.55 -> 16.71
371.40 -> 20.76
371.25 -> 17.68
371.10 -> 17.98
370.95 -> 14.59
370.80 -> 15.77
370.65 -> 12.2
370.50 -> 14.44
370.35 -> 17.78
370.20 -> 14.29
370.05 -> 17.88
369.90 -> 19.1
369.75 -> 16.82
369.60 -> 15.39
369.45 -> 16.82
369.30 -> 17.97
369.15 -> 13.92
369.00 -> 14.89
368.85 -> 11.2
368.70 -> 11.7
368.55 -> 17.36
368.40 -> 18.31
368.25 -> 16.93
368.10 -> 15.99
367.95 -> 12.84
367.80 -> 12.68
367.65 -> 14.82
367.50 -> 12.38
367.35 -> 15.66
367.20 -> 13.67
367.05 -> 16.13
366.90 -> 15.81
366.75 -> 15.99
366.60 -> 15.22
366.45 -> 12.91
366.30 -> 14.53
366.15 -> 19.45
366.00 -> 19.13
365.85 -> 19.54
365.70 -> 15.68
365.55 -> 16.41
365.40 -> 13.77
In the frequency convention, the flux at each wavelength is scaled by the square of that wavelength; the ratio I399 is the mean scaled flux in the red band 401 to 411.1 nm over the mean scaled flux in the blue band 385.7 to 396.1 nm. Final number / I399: 1.7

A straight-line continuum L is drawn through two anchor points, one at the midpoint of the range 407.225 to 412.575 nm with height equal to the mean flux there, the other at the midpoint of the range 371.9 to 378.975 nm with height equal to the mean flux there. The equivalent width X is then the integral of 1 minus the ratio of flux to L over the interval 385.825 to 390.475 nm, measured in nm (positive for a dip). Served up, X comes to 0.76 nm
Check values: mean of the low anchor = 14.1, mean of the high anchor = 24.1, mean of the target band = 14.9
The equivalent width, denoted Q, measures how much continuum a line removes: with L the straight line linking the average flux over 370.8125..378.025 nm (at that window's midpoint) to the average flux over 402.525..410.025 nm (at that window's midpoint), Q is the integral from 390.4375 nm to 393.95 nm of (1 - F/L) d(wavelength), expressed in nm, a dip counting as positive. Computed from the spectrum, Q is 0.92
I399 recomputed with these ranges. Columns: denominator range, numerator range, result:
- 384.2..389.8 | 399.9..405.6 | 1.83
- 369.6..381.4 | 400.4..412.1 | 1.90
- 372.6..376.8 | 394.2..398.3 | 1.27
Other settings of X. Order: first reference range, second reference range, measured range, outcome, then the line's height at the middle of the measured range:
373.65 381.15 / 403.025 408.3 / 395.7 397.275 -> 0.70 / 20.5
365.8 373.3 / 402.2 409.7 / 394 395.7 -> 0.50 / 21.6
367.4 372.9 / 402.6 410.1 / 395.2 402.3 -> 0.85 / 22.2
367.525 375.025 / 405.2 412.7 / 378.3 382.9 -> 0.71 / 16.9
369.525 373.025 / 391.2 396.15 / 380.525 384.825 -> 0.82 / 15.3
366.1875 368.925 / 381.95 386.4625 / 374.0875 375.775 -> 0.20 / 13.5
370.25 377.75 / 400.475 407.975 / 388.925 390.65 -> 0.21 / 19.2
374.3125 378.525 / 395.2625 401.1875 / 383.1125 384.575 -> 0.53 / 15.8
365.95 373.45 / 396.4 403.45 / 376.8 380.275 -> 0.34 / 17.2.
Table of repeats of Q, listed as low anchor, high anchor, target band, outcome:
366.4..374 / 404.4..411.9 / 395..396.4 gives 0.28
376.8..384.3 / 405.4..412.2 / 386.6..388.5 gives 0.26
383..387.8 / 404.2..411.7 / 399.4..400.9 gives -0.23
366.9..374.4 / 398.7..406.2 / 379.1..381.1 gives 0.25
